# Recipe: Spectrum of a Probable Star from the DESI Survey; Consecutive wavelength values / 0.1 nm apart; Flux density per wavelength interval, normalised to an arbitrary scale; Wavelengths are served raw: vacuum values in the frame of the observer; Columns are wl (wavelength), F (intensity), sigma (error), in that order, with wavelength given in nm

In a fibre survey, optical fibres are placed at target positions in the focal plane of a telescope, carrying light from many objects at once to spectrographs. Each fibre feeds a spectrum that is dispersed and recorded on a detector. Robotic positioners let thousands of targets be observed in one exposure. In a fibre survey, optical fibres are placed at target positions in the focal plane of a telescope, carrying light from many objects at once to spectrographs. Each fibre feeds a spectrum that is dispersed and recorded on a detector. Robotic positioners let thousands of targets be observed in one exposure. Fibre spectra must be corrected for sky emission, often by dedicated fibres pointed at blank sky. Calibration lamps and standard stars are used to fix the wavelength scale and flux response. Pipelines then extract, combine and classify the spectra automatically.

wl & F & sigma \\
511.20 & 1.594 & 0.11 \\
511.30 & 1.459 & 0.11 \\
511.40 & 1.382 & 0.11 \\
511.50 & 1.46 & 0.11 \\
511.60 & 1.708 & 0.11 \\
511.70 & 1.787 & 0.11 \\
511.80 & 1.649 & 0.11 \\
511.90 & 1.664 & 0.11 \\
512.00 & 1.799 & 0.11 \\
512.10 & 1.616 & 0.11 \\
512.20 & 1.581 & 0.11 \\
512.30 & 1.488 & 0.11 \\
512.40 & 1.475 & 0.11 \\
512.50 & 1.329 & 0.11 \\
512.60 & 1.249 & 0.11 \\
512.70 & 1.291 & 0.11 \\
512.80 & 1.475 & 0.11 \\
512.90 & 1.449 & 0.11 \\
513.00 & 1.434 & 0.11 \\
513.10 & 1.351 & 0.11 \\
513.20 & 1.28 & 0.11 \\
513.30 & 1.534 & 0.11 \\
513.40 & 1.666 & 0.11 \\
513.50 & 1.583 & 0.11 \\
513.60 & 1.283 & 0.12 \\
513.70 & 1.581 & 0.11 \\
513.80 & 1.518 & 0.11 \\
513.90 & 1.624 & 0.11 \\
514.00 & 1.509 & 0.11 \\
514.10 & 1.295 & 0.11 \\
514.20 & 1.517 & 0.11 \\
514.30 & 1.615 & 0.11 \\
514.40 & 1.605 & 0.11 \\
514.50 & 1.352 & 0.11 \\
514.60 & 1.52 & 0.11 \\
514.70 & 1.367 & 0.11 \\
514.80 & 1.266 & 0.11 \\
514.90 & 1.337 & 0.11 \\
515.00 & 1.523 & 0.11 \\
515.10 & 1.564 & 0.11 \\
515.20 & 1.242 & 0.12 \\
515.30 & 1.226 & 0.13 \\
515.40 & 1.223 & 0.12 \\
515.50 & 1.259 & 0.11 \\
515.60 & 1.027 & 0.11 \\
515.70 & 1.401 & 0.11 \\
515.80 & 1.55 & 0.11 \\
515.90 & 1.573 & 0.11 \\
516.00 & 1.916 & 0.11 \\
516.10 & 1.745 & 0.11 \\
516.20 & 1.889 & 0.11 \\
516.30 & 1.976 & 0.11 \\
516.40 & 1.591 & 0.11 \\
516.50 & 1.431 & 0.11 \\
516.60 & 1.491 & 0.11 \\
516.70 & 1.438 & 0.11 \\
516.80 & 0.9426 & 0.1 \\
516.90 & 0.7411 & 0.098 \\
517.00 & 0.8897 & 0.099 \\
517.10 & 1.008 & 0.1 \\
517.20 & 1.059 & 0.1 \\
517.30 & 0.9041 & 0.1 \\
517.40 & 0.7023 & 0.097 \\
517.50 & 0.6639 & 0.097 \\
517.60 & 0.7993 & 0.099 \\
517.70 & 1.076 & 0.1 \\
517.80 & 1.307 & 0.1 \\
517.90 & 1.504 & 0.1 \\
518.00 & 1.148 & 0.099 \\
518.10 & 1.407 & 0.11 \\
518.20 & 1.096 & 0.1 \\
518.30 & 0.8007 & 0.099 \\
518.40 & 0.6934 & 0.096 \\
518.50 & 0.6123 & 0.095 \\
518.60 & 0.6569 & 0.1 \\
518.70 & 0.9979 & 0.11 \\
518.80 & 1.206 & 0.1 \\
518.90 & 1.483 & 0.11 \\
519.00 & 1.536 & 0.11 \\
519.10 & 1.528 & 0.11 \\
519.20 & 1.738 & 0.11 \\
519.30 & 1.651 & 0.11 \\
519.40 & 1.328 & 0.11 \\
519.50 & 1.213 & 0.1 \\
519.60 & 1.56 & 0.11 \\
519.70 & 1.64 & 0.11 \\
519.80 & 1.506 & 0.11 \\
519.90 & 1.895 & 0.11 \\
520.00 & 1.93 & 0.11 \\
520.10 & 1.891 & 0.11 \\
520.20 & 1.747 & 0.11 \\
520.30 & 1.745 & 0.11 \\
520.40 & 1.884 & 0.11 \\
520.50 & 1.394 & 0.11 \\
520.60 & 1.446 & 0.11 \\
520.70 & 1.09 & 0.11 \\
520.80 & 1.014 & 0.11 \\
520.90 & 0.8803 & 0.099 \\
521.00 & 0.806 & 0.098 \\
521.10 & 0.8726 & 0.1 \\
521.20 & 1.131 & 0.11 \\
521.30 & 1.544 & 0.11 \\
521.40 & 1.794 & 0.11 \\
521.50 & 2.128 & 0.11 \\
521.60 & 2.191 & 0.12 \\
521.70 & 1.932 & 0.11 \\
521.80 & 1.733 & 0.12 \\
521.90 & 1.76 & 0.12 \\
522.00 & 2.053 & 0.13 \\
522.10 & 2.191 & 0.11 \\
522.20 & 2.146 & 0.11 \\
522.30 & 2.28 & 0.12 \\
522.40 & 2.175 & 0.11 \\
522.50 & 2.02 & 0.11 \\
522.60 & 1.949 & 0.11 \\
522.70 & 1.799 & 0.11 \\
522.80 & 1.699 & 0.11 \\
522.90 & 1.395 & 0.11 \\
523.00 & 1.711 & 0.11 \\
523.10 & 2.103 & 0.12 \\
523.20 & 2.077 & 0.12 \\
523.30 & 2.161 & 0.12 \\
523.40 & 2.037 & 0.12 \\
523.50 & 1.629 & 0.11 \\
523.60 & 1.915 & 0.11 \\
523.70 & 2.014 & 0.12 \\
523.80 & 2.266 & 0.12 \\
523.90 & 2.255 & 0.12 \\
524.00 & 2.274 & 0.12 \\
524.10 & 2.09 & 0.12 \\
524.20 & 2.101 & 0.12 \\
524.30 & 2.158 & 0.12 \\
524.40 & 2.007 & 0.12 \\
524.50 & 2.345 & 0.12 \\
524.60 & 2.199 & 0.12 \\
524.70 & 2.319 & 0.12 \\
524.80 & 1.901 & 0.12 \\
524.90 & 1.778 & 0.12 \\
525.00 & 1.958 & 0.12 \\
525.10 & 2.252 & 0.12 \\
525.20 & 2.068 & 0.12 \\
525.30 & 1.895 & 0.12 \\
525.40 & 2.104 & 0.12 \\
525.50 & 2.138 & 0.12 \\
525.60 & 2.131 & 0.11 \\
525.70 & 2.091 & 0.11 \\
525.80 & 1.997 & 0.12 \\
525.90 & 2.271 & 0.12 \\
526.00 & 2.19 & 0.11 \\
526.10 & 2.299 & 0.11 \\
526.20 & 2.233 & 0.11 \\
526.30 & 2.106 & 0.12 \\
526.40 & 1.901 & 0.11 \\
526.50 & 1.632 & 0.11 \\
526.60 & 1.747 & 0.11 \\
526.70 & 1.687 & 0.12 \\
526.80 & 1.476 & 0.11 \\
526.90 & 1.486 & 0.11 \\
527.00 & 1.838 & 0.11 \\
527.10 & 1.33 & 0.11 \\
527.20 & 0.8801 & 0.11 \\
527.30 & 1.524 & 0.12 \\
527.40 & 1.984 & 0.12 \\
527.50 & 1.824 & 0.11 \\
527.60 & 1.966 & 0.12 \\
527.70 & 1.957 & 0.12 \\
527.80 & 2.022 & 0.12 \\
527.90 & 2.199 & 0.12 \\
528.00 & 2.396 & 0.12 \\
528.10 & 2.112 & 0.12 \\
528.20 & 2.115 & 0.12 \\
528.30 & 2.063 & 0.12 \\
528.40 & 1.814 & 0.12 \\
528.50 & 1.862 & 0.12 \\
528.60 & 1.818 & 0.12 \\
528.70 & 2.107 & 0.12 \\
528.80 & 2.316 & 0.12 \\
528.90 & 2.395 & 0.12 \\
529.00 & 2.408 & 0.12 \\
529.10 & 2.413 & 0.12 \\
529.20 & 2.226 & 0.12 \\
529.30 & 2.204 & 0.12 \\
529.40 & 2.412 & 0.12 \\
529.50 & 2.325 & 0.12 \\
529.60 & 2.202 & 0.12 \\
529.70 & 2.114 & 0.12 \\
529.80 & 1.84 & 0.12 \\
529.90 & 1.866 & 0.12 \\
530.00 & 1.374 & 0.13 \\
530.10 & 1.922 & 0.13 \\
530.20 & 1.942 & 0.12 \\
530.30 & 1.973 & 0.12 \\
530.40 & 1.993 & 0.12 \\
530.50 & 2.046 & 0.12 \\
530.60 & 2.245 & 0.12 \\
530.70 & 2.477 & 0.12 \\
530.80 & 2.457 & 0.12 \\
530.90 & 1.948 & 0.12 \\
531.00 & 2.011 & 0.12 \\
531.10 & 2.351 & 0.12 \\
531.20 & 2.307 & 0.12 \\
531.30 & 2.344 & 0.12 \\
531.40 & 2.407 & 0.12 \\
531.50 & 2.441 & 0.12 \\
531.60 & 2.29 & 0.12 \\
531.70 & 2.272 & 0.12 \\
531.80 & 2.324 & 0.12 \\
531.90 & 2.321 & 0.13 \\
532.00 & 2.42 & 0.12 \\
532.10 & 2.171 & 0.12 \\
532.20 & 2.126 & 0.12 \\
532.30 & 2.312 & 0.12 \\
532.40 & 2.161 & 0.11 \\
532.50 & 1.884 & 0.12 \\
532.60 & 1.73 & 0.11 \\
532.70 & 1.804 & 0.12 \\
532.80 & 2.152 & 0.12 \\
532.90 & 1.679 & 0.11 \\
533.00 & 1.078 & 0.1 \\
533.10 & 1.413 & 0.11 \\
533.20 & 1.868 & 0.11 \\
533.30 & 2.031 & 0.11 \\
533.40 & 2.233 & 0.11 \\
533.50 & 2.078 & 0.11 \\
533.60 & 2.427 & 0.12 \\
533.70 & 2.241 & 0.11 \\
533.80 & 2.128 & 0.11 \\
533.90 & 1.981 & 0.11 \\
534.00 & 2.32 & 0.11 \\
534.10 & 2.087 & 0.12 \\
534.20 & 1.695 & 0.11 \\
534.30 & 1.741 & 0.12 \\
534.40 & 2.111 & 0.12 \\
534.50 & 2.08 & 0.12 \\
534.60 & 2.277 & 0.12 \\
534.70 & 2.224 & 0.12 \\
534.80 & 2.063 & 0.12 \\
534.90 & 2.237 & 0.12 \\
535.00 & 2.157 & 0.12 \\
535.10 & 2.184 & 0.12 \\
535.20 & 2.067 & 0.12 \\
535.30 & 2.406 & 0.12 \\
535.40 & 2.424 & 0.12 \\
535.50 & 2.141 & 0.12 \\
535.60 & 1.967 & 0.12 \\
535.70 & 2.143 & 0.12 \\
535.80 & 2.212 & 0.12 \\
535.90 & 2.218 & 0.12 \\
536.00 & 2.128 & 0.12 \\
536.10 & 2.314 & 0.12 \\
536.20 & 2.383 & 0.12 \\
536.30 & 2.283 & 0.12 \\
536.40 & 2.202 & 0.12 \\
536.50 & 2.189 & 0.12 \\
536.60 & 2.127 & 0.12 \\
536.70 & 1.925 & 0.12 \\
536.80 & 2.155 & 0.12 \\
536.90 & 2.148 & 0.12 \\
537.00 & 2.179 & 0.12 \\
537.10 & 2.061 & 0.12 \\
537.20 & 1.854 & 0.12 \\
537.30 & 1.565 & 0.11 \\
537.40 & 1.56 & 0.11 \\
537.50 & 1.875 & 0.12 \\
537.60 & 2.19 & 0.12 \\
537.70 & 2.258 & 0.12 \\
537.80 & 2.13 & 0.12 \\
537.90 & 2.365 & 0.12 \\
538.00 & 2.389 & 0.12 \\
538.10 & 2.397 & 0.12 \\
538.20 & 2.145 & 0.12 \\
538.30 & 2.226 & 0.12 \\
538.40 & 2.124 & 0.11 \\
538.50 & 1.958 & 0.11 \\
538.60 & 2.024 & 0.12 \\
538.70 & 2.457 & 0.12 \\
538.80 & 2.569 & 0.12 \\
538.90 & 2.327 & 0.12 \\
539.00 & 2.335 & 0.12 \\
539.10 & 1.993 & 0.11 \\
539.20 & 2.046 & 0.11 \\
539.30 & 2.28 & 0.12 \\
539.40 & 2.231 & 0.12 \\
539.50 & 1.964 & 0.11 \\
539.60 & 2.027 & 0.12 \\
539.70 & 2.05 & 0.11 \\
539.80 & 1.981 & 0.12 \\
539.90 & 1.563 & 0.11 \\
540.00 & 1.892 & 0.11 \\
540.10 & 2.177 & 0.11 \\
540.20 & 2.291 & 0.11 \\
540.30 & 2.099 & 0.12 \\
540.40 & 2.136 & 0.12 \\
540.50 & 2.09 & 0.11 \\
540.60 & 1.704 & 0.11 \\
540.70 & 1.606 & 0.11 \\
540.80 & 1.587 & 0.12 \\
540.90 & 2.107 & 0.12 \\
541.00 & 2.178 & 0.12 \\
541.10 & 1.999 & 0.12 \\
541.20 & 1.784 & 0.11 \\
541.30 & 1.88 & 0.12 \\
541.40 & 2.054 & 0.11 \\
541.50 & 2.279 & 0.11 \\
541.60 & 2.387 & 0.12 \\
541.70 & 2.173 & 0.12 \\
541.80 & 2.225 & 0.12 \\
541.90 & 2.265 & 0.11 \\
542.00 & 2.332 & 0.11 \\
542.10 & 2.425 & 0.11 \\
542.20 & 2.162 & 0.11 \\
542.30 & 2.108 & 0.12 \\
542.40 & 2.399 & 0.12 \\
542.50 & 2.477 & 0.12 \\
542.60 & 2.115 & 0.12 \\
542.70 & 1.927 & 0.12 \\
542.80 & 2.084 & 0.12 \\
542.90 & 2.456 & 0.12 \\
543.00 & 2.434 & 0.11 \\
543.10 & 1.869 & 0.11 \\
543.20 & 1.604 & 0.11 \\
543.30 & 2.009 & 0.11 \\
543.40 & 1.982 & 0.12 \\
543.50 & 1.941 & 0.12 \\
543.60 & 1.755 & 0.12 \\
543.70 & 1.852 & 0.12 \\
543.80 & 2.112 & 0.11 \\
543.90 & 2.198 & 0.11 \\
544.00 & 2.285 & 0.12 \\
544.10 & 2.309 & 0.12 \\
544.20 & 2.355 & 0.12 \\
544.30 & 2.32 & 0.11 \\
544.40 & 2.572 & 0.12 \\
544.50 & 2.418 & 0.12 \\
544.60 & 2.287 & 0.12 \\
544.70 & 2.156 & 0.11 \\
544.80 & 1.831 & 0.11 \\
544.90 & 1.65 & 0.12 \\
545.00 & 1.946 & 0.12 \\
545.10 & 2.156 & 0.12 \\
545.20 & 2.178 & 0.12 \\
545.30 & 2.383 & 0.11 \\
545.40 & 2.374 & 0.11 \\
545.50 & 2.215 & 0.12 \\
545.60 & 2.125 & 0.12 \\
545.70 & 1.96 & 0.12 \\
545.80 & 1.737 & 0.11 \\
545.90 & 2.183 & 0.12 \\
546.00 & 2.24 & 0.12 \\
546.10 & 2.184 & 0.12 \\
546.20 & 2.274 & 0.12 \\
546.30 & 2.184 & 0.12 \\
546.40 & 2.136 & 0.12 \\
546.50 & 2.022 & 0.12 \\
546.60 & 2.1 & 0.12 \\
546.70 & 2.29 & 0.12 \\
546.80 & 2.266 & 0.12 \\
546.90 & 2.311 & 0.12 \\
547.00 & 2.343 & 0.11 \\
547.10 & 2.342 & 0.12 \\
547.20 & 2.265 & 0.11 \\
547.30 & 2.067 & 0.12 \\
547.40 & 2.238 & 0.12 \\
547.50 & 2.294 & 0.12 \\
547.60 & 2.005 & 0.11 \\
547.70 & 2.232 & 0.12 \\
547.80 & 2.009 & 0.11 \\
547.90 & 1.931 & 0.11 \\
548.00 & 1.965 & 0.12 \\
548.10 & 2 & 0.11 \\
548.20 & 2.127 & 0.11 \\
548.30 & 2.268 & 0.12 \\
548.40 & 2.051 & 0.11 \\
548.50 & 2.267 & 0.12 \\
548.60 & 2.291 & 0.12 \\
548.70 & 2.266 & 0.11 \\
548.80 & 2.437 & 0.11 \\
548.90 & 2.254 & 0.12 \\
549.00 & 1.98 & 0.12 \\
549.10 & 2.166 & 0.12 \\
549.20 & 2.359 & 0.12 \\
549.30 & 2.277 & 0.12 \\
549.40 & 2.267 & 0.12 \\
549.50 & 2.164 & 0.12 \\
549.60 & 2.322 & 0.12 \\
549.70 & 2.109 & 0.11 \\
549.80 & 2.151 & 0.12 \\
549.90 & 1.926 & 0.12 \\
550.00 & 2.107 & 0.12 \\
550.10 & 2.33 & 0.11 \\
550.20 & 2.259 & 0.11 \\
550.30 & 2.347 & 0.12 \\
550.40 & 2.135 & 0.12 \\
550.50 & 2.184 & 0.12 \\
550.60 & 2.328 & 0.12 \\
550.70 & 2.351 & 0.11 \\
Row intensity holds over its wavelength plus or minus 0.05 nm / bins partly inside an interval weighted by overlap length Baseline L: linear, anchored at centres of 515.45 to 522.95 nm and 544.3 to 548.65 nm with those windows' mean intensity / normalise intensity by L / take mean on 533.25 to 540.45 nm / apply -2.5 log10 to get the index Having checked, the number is -0.12 mag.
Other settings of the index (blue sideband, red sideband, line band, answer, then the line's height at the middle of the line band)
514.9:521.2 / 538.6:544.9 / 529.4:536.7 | -0.16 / 1.82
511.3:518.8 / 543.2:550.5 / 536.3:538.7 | -0.10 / 1.92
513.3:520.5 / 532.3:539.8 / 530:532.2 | -0.15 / 1.91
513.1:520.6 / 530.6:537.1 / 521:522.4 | -0.14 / 1.59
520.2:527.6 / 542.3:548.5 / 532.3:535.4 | -0.02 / 1.99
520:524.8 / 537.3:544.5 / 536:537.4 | -0.02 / 2.05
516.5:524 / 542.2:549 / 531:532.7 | -0.23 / 1.8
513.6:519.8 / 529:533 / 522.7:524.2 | -0.16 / 1.7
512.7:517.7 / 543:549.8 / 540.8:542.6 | -0.07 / 2.03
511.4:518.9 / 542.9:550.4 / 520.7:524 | -0.17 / 1.53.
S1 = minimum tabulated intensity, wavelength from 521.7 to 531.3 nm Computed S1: 0.8801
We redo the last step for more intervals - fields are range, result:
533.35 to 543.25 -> 1.56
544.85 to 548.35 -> 1.65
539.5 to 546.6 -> 1.563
